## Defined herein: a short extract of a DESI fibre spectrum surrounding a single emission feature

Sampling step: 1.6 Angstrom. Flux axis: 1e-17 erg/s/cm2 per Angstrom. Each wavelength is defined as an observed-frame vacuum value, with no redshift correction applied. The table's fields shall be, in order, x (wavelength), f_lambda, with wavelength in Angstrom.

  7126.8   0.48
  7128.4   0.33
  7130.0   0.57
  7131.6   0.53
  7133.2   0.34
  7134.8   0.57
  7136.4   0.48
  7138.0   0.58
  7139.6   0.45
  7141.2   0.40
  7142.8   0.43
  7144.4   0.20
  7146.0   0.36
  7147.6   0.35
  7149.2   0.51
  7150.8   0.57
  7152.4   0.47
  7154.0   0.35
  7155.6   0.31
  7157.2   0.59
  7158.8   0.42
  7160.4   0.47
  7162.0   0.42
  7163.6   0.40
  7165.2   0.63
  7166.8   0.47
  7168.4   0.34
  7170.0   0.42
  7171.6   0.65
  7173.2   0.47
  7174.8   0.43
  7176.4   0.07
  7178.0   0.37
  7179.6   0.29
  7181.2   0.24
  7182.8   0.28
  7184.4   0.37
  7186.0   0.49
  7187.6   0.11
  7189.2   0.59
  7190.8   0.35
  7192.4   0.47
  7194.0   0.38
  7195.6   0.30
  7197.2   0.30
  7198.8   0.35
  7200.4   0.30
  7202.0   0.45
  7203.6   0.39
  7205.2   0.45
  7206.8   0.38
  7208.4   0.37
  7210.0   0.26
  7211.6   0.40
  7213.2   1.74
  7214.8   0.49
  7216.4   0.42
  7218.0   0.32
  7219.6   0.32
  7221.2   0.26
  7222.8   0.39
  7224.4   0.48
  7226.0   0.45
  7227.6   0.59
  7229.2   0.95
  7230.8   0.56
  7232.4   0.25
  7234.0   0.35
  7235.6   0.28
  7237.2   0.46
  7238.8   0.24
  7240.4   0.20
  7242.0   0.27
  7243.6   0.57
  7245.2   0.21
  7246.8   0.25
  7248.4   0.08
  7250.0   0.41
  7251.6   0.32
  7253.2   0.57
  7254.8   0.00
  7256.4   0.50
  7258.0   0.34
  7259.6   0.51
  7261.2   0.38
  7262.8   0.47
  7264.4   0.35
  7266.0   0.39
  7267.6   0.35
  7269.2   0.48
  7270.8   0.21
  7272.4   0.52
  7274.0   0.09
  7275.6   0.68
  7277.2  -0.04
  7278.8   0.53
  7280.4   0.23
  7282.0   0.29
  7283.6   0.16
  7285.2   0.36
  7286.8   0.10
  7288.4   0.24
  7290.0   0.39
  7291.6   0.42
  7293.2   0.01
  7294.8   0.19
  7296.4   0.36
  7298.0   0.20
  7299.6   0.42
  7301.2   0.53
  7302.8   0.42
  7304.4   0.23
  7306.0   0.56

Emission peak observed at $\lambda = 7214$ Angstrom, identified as [S II]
